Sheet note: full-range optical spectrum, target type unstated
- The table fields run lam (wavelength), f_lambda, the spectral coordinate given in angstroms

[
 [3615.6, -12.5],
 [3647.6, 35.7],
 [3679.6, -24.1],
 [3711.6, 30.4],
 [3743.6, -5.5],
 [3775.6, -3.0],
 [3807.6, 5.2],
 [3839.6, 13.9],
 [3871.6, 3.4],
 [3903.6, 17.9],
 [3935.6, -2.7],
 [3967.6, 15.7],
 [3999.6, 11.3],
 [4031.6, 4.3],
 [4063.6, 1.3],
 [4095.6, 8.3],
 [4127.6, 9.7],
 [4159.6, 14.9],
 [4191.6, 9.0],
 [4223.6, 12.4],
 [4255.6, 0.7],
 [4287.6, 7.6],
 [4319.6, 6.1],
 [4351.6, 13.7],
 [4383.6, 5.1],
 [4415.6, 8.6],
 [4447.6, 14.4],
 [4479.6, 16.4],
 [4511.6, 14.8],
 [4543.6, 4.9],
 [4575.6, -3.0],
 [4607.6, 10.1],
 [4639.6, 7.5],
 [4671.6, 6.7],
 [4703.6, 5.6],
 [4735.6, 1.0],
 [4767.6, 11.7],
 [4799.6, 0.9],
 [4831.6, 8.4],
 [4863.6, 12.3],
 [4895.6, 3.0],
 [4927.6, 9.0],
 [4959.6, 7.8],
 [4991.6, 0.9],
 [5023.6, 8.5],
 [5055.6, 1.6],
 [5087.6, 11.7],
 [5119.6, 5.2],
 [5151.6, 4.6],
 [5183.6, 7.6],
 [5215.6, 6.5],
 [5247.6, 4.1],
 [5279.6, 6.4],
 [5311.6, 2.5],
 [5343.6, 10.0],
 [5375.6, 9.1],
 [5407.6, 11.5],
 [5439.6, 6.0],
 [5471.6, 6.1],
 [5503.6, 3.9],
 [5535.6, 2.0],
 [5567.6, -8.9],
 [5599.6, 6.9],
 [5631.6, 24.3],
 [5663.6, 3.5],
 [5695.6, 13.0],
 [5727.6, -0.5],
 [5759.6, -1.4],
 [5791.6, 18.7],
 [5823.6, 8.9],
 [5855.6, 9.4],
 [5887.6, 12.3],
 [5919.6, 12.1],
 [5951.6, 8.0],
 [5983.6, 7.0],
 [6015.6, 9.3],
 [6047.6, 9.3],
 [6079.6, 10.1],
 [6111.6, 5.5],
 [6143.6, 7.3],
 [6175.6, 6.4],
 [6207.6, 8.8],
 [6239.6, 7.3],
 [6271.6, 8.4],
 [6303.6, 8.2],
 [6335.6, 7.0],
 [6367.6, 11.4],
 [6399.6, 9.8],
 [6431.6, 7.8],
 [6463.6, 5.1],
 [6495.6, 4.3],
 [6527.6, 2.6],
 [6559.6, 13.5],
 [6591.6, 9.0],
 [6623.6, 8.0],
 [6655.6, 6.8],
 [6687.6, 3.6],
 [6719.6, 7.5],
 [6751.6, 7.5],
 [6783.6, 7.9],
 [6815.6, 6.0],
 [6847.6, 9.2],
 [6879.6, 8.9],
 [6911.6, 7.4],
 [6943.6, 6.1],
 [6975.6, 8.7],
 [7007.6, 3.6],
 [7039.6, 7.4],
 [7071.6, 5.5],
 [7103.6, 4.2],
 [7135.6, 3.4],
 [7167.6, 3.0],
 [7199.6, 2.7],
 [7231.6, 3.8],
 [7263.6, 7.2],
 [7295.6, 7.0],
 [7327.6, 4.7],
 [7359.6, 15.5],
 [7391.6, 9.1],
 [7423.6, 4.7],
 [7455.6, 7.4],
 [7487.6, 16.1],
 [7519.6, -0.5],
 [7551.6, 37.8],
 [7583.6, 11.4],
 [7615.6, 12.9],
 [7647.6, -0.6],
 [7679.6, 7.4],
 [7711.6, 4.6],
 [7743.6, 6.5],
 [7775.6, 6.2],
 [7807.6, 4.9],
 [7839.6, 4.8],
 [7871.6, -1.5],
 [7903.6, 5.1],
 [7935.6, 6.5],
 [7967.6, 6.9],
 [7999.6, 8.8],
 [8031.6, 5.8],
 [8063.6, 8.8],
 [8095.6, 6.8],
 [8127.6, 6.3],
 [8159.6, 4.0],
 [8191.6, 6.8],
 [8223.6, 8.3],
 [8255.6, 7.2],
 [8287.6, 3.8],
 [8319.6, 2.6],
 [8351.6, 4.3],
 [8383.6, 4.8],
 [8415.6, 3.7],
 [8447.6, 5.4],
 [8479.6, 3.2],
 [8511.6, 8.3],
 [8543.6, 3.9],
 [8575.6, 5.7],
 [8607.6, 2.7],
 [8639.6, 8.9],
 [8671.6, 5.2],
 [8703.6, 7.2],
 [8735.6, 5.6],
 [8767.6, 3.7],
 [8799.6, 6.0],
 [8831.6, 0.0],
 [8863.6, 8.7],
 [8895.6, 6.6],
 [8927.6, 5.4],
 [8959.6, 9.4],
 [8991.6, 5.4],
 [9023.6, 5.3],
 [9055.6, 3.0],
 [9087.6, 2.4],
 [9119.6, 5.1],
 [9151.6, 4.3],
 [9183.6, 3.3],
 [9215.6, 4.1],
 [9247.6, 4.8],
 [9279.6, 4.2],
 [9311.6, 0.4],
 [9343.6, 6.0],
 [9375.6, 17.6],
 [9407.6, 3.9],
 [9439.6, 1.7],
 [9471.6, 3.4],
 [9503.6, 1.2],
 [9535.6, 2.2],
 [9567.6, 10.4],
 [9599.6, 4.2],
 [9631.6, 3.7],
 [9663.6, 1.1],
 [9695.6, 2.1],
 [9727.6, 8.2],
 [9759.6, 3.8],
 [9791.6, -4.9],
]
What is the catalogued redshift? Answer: 0.510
